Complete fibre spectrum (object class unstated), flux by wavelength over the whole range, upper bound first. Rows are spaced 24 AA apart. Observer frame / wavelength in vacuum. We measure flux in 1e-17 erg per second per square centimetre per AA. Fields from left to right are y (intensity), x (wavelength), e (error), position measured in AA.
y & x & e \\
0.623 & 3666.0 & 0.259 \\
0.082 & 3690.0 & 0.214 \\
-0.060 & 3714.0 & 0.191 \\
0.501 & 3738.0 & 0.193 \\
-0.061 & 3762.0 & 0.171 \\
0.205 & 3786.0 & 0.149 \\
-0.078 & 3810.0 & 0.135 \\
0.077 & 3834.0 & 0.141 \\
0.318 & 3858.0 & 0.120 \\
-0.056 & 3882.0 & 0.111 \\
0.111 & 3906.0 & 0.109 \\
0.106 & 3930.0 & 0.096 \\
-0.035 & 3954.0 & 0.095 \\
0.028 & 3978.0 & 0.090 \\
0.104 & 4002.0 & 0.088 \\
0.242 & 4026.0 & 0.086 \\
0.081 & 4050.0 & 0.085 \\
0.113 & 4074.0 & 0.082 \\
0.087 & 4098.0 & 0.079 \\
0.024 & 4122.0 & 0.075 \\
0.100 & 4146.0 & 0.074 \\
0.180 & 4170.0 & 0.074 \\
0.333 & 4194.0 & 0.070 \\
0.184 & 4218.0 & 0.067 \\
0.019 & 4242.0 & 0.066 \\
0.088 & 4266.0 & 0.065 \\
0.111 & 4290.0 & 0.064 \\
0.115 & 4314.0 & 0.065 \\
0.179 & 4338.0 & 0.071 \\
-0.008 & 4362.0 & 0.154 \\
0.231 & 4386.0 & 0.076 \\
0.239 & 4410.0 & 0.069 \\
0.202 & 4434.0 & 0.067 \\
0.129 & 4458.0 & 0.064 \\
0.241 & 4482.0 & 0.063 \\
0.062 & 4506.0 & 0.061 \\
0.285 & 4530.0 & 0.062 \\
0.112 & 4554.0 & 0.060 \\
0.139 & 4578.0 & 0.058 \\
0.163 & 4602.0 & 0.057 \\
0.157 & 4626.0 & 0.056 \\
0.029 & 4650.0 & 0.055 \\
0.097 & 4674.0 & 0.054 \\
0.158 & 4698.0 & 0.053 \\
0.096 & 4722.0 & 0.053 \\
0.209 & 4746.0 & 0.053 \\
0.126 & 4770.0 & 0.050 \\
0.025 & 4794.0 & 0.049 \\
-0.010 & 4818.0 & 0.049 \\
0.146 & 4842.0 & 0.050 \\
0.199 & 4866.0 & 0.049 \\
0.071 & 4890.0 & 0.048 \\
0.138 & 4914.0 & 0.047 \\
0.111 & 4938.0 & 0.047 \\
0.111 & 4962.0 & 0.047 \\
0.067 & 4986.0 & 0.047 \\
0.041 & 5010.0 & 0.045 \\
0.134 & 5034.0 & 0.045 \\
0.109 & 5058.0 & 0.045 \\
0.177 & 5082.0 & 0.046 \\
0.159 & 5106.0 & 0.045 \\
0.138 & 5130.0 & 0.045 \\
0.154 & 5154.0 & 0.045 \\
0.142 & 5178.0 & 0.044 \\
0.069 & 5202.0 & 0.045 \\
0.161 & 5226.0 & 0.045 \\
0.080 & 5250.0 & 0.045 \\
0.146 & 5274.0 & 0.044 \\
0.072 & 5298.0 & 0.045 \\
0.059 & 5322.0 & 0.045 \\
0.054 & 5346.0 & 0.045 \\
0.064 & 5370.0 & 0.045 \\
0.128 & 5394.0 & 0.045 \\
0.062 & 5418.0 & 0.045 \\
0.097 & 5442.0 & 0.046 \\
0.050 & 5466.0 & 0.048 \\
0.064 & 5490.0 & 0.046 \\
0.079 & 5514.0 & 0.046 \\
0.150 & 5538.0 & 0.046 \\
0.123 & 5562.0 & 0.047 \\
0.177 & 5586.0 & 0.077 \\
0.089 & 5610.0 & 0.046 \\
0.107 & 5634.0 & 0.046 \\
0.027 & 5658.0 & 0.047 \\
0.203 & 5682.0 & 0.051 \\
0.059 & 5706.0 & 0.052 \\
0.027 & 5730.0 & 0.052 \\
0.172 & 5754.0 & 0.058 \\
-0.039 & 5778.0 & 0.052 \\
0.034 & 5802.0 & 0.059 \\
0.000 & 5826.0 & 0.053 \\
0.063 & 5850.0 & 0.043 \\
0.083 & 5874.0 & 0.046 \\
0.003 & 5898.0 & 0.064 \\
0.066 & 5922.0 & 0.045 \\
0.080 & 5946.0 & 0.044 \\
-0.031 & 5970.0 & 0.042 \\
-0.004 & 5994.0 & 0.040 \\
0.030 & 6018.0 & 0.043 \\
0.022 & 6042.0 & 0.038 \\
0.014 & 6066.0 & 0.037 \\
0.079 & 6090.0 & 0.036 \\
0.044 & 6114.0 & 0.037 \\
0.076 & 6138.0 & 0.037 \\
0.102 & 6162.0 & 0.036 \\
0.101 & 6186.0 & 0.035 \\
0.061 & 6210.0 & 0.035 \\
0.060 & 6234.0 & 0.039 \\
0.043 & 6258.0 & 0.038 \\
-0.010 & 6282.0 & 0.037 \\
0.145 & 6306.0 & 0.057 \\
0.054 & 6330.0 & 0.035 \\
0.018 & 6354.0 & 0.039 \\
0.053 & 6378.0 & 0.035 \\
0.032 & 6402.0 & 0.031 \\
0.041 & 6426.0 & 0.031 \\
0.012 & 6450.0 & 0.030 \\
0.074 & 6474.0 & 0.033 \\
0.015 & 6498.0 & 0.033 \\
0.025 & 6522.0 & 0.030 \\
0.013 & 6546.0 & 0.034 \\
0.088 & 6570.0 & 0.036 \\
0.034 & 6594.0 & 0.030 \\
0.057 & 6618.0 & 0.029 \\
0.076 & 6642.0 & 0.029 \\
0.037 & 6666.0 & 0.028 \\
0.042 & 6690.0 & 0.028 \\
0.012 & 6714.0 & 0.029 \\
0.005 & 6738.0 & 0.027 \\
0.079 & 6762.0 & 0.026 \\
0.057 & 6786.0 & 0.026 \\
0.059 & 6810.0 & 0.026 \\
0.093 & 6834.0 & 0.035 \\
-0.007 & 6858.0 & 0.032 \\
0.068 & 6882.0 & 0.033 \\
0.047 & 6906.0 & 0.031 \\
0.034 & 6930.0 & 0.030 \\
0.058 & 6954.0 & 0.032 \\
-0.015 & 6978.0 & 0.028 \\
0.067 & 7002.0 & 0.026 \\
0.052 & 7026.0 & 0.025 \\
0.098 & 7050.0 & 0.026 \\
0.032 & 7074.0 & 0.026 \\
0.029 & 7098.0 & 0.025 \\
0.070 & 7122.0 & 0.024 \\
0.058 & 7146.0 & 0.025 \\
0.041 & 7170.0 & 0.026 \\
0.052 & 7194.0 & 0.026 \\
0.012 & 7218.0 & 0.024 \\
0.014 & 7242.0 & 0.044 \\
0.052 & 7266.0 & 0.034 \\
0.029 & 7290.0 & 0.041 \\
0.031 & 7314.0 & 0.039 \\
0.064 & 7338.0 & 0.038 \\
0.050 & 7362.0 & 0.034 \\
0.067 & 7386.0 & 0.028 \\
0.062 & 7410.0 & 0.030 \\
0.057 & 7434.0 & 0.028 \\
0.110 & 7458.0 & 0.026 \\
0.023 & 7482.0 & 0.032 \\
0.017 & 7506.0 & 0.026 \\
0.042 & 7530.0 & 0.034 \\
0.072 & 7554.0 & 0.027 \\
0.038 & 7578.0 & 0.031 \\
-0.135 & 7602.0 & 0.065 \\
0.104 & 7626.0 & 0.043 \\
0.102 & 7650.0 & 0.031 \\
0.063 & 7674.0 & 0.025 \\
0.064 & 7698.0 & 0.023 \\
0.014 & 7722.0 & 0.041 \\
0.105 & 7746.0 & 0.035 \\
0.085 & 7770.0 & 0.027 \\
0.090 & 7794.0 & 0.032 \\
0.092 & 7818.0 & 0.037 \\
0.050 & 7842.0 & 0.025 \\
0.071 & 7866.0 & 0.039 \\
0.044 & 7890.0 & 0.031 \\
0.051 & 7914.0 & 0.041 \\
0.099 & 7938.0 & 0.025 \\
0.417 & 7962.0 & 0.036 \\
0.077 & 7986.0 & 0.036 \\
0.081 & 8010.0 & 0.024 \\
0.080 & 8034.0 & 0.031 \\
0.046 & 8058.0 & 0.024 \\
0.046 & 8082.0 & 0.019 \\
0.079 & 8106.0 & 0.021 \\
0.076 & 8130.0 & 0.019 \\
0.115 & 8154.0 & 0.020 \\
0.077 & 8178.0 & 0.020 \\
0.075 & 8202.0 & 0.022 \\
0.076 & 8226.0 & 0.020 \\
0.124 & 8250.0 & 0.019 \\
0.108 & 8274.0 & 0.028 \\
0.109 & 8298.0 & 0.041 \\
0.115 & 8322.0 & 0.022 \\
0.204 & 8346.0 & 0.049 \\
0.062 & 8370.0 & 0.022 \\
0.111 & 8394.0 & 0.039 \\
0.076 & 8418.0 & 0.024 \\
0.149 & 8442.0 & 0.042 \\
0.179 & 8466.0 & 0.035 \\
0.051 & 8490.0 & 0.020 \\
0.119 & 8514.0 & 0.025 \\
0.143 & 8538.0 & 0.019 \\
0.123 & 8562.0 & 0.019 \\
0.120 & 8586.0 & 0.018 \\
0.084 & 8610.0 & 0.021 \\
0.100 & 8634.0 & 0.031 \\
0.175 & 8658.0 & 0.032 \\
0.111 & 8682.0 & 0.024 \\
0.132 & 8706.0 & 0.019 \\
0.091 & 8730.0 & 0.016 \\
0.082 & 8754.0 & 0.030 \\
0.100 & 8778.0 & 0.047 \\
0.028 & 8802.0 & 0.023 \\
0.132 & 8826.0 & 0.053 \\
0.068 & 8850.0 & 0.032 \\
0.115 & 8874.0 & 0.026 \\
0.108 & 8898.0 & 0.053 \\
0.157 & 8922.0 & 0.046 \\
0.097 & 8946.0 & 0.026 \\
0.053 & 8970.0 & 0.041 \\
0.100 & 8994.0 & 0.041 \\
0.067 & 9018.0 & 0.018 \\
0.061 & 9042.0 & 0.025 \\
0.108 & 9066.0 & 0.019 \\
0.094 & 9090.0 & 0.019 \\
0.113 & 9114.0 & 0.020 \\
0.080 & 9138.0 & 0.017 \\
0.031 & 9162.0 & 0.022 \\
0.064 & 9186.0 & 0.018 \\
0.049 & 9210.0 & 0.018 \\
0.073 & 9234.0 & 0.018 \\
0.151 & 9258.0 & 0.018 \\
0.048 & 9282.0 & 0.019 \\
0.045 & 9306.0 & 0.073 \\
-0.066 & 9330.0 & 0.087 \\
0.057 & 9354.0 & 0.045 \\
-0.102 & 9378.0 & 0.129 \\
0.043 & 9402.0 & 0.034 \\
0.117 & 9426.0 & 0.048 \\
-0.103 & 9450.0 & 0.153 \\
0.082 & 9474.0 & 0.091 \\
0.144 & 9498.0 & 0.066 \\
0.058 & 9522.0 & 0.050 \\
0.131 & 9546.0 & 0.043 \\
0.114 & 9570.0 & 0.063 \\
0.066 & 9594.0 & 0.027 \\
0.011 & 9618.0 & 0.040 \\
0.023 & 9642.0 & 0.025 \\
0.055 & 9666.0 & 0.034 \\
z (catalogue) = 1.134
